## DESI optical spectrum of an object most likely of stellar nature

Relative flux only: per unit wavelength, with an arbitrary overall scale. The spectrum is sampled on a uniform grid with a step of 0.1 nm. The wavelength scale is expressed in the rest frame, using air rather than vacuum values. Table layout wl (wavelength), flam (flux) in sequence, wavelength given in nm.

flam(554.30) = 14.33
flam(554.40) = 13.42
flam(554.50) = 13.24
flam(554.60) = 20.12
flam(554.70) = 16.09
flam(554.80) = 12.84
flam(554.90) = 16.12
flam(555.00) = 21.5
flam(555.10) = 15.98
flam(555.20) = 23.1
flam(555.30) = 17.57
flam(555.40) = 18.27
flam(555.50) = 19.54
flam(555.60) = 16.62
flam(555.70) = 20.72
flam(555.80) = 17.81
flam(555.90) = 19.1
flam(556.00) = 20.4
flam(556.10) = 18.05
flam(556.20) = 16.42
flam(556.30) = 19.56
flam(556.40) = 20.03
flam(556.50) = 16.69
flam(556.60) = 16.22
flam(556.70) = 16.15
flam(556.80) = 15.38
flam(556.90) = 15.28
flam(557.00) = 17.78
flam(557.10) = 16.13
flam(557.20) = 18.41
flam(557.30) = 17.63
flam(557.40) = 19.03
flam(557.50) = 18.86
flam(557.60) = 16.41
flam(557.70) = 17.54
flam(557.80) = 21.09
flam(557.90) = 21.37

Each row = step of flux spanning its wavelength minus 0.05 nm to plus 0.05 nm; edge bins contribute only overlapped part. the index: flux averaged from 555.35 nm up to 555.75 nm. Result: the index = 18.8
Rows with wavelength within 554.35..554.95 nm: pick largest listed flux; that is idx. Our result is 20.12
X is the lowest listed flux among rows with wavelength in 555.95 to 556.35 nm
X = 16.42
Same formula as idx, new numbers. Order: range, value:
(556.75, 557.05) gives 17.78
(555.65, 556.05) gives 20.72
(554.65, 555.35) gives 23.1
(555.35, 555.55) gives 19.54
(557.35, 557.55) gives 19.03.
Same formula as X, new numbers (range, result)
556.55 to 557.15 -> 15.28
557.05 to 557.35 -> 16.13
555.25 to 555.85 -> 16.62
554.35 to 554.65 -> 13.24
